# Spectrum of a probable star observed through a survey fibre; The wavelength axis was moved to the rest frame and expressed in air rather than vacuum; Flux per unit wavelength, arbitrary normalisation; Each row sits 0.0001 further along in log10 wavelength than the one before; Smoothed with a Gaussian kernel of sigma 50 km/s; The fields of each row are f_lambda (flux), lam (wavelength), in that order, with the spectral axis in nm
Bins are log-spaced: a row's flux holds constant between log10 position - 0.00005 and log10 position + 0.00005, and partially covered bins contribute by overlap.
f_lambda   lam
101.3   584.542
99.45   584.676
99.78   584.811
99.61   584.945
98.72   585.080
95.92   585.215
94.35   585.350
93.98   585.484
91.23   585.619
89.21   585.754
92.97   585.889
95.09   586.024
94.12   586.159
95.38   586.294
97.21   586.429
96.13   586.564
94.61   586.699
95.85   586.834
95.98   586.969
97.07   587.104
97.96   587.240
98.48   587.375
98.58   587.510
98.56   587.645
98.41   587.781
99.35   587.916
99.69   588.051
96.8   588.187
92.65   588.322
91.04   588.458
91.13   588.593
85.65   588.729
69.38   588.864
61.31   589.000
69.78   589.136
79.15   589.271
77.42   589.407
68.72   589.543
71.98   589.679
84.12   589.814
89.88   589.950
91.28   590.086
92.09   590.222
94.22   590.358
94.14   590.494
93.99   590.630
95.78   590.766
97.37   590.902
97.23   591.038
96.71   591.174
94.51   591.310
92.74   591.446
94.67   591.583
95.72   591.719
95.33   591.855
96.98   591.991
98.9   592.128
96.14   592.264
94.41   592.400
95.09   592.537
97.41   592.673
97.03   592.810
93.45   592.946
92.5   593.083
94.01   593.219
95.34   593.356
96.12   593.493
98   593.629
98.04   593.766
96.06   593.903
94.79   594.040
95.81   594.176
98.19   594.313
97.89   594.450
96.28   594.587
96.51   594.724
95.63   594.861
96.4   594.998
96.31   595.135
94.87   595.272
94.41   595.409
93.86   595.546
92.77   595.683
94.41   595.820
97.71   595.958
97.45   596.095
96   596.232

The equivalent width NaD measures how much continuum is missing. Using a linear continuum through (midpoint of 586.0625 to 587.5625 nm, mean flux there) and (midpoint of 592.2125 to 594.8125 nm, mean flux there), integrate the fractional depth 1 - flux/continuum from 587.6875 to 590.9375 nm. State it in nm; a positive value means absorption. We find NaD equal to 0.317 nm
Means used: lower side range 96.5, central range 86.9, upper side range 95.9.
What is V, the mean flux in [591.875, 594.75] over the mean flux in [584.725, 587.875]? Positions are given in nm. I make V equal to 1.0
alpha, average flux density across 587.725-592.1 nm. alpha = 89.1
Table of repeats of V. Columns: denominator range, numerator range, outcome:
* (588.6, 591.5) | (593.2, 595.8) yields 1.12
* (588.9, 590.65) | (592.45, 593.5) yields 1.16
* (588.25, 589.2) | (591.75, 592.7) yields 1.20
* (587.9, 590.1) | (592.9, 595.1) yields 1.16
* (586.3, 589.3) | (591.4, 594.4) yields 1.05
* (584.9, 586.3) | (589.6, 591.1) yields 0.96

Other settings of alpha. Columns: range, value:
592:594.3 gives 95.9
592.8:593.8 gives 95.4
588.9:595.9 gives 92.2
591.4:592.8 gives 95.8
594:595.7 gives 95.8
